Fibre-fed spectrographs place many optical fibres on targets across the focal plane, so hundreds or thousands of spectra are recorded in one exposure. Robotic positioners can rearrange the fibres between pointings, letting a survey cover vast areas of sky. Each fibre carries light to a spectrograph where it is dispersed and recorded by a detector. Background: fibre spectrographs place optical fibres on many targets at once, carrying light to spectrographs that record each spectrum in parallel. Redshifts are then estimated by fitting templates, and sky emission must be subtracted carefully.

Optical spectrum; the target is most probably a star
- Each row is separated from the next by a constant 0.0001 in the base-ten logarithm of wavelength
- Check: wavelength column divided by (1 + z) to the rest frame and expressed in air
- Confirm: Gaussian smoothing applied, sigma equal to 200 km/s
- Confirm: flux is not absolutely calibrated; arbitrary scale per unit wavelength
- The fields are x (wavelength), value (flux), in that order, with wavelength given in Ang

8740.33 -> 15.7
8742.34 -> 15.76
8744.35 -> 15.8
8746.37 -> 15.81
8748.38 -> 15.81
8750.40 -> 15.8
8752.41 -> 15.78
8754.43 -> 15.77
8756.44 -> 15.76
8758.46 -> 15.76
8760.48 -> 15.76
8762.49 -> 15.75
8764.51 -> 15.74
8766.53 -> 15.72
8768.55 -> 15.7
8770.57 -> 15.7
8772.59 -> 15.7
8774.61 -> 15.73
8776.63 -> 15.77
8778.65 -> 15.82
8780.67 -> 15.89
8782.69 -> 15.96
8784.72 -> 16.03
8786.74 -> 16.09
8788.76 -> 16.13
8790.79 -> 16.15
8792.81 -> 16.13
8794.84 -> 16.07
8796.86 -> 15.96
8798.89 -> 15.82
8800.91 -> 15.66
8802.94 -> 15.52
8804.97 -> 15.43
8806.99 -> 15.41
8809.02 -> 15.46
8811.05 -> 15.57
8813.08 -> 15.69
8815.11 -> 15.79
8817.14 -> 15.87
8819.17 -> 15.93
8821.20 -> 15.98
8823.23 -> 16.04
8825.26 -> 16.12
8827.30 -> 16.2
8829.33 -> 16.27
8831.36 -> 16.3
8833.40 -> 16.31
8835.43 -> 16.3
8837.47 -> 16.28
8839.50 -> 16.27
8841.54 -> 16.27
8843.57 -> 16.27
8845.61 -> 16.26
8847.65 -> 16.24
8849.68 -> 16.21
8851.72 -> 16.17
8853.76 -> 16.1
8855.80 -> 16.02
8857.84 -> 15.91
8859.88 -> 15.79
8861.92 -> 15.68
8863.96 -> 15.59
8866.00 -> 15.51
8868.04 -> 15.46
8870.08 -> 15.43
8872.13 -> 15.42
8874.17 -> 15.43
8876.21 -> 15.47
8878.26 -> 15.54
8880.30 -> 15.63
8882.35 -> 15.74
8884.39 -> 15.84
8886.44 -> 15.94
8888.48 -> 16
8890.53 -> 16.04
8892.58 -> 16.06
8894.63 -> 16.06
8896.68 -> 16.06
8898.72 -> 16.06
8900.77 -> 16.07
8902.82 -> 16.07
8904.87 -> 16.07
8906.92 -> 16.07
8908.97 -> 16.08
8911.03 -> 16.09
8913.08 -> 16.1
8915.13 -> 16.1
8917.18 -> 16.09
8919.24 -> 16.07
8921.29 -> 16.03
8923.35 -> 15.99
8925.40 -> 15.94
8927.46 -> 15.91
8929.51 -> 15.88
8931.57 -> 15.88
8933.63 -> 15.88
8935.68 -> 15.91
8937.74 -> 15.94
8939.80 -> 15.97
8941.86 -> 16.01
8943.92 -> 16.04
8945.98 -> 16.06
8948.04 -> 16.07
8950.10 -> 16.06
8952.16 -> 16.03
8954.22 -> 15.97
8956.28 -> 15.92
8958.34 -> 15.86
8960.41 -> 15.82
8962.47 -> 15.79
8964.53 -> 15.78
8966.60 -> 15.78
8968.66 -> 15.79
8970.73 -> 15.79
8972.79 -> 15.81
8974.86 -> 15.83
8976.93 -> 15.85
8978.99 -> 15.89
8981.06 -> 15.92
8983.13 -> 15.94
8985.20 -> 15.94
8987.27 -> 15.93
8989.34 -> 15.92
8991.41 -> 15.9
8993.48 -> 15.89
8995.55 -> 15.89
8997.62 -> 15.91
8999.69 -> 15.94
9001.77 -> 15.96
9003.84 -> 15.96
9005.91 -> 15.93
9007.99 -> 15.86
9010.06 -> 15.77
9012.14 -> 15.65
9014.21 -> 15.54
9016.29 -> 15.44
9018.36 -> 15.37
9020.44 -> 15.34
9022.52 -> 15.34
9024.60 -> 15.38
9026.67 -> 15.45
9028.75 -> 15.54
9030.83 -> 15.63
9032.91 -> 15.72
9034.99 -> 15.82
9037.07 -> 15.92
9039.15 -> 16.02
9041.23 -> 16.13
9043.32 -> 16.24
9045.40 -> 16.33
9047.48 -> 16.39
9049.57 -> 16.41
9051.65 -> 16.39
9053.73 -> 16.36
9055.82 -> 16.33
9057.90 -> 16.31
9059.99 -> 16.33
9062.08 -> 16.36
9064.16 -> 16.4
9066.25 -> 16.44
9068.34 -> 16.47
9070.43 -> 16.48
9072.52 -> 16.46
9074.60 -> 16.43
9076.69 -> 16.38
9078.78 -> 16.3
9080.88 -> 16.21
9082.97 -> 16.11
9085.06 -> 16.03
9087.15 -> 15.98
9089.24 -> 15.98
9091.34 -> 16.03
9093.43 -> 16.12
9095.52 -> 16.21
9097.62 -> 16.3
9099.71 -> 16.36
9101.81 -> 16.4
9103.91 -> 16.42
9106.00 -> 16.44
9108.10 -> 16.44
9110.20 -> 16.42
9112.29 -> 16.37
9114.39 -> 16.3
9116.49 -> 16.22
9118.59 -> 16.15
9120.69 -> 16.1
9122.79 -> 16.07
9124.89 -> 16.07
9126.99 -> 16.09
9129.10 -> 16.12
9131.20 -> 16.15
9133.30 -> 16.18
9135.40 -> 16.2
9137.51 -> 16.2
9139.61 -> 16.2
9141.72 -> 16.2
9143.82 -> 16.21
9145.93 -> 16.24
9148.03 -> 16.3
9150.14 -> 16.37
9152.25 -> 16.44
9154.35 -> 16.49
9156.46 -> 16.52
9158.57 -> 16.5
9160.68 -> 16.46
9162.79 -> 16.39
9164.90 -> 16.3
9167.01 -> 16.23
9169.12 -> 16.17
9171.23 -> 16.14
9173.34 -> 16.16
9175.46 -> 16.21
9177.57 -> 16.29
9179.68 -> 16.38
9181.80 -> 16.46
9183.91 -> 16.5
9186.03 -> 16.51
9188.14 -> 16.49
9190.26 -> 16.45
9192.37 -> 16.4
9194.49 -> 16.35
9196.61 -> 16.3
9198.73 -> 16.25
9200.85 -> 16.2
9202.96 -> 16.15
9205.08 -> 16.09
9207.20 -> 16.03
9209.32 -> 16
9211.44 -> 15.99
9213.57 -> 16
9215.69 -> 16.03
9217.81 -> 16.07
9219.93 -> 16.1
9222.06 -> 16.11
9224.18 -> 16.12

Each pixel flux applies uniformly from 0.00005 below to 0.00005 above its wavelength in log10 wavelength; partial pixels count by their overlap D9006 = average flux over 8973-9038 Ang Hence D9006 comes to 15.8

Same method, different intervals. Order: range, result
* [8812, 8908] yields 16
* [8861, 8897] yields 15.7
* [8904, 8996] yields 15.9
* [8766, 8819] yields 15.8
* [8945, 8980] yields 15.9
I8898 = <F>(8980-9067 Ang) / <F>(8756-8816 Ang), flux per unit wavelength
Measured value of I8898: 1.0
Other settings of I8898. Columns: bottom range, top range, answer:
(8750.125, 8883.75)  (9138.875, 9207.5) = 1.03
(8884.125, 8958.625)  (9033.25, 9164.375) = 1.02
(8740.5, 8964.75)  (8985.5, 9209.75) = 1.02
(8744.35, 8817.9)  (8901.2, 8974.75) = 1.01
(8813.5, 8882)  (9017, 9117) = 1.01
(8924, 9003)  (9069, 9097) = 1.02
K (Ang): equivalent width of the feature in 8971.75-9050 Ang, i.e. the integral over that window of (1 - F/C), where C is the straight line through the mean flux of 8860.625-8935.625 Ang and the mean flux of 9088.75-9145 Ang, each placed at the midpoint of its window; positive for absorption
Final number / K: 1.1 Ang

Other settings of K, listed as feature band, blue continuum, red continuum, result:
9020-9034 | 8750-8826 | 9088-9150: 0.5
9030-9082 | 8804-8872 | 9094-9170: -0.2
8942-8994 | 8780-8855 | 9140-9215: 0.7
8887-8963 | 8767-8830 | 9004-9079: -0.3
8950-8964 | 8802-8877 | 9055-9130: 0.1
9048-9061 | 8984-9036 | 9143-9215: -0.4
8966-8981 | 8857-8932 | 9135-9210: 0.2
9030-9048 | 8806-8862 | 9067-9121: 0.2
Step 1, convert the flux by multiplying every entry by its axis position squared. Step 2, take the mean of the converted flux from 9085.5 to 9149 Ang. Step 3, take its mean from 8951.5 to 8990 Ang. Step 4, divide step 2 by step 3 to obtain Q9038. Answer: 1.06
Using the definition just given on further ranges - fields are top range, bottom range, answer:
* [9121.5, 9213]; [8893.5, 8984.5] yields 1.07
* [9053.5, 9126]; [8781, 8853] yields 1.08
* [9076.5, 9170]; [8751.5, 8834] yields 1.10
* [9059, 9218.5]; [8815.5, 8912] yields 1.08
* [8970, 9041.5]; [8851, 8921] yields 1.02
